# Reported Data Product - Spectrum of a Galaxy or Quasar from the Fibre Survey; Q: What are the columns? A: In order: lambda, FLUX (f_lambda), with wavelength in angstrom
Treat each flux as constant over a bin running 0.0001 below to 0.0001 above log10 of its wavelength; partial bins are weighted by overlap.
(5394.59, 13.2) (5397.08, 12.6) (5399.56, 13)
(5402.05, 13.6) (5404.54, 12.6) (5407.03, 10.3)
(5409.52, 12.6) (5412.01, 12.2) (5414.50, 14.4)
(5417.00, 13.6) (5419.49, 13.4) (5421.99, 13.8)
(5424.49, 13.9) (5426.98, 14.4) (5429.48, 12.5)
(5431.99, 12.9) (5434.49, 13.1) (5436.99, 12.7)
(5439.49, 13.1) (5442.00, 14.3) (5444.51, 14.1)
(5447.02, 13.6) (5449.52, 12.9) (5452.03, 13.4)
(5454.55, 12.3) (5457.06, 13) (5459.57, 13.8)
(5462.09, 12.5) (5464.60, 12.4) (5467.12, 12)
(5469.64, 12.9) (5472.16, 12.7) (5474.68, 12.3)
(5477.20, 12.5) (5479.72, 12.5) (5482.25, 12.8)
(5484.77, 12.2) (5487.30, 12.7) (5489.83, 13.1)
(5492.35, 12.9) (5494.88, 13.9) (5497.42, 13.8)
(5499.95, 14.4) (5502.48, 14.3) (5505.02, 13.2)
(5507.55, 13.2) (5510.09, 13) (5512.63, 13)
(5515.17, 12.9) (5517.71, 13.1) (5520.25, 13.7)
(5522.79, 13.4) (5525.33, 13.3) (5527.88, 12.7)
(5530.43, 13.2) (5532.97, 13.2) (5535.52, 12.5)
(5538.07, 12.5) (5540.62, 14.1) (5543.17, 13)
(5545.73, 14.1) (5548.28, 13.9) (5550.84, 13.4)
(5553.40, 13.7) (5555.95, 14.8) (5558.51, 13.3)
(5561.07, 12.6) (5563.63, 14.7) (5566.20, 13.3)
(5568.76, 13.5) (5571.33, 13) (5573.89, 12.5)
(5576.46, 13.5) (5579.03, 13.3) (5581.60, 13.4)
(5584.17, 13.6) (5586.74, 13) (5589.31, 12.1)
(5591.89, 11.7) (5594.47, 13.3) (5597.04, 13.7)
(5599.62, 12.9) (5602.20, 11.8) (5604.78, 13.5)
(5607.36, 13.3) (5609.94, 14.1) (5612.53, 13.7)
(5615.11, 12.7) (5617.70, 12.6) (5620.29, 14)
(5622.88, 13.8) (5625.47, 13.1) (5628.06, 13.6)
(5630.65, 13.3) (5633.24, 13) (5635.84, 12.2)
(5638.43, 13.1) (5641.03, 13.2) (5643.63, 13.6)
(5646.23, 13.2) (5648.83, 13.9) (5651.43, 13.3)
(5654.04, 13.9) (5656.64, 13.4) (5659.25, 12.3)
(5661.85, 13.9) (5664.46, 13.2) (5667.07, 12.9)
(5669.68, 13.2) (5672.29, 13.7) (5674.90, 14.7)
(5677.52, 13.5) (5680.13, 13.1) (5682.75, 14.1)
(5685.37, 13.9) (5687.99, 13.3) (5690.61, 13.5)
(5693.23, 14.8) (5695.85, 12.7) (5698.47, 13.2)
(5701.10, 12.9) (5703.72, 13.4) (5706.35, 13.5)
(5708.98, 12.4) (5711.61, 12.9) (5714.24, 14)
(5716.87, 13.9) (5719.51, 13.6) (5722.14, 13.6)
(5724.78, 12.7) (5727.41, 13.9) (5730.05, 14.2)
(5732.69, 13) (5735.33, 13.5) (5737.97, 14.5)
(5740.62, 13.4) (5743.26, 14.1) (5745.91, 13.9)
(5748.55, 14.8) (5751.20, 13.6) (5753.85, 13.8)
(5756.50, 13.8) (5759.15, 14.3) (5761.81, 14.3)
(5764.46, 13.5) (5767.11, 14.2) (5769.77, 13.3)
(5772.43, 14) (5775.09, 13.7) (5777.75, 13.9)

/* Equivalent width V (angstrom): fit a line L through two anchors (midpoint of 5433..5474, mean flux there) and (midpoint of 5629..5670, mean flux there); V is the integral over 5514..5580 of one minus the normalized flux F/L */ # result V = -1.1 angstrom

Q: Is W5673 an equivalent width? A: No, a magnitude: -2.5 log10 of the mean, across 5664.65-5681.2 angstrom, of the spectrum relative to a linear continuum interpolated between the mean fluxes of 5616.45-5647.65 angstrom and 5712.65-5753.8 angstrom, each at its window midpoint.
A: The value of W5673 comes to 0.00 mag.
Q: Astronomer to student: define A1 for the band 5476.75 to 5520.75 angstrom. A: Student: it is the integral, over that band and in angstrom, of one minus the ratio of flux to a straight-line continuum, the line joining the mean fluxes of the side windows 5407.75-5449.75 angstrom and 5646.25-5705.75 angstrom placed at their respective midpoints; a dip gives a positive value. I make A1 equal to 0.70 angstrom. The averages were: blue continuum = 13.4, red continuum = 13.5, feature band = 13.2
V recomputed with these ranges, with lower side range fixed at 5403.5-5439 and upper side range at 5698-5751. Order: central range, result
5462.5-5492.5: 1.3 angstrom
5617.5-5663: 0.4 angstrom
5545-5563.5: -0.6 angstrom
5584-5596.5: 0.6 angstrom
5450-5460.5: 0.0 angstrom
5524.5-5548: 0.1 angstrom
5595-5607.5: 0.3 angstrom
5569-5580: 0.2 angstrom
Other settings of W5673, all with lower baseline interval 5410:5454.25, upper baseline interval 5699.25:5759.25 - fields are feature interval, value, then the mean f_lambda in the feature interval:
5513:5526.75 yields 0.02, 13.3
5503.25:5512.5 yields 0.02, 13.2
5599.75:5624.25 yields 0.02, 13.3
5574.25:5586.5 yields 0.01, 13.3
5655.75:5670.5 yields 0.03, 13.1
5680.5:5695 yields -0.02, 13.8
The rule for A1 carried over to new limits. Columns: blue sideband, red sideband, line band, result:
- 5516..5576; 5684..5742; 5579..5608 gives 1.0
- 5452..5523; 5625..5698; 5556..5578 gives -0.3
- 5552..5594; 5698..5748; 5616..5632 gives 0.0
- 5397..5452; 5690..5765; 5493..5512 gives -0.5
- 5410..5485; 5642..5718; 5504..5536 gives 0.2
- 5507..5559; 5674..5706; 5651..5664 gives 0.2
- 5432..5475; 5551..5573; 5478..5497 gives 0.4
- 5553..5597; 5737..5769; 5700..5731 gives 1.0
